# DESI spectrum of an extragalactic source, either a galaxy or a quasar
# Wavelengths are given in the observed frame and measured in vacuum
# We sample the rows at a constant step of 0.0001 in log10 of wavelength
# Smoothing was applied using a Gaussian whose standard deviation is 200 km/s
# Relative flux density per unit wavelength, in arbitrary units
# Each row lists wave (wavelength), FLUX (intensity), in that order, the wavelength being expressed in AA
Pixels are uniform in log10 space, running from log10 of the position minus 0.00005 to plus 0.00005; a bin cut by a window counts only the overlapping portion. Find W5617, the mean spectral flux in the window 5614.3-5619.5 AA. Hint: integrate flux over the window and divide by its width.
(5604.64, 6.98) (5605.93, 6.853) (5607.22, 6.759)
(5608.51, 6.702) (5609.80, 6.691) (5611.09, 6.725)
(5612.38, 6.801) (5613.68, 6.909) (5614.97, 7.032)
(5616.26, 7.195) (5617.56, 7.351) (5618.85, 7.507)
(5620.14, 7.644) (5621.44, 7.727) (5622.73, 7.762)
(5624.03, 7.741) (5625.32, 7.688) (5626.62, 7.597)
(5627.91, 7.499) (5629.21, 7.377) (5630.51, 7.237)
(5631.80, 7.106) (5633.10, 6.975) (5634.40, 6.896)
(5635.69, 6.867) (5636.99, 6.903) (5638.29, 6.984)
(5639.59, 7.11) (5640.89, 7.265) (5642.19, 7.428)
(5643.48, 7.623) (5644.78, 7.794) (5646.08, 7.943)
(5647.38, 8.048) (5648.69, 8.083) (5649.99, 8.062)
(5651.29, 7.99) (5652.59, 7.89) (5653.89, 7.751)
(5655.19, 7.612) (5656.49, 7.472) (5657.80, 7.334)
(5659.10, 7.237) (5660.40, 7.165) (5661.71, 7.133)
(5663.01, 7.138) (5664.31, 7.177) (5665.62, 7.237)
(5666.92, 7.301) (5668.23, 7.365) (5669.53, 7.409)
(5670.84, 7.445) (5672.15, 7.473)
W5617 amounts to 7.28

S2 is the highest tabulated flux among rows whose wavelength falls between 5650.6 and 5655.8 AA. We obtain 7.99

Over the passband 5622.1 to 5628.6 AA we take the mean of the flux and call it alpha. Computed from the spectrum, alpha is 7.65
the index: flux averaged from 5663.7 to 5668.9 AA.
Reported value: 7.27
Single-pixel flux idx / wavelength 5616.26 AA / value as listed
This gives 7.195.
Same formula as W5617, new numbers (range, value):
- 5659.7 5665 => 7.15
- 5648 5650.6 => 8.05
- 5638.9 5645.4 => 7.45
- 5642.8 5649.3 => 7.89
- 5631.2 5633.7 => 7.03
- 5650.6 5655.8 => 7.82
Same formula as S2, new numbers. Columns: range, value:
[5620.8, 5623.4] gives 7.762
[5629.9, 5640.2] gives 7.237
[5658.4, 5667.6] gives 7.301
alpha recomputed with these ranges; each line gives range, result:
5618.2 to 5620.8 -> 7.58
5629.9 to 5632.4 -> 7.19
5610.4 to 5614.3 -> 6.8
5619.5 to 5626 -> 7.71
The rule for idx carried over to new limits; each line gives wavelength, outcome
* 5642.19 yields 7.428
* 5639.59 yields 7.11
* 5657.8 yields 7.334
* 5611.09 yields 6.725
